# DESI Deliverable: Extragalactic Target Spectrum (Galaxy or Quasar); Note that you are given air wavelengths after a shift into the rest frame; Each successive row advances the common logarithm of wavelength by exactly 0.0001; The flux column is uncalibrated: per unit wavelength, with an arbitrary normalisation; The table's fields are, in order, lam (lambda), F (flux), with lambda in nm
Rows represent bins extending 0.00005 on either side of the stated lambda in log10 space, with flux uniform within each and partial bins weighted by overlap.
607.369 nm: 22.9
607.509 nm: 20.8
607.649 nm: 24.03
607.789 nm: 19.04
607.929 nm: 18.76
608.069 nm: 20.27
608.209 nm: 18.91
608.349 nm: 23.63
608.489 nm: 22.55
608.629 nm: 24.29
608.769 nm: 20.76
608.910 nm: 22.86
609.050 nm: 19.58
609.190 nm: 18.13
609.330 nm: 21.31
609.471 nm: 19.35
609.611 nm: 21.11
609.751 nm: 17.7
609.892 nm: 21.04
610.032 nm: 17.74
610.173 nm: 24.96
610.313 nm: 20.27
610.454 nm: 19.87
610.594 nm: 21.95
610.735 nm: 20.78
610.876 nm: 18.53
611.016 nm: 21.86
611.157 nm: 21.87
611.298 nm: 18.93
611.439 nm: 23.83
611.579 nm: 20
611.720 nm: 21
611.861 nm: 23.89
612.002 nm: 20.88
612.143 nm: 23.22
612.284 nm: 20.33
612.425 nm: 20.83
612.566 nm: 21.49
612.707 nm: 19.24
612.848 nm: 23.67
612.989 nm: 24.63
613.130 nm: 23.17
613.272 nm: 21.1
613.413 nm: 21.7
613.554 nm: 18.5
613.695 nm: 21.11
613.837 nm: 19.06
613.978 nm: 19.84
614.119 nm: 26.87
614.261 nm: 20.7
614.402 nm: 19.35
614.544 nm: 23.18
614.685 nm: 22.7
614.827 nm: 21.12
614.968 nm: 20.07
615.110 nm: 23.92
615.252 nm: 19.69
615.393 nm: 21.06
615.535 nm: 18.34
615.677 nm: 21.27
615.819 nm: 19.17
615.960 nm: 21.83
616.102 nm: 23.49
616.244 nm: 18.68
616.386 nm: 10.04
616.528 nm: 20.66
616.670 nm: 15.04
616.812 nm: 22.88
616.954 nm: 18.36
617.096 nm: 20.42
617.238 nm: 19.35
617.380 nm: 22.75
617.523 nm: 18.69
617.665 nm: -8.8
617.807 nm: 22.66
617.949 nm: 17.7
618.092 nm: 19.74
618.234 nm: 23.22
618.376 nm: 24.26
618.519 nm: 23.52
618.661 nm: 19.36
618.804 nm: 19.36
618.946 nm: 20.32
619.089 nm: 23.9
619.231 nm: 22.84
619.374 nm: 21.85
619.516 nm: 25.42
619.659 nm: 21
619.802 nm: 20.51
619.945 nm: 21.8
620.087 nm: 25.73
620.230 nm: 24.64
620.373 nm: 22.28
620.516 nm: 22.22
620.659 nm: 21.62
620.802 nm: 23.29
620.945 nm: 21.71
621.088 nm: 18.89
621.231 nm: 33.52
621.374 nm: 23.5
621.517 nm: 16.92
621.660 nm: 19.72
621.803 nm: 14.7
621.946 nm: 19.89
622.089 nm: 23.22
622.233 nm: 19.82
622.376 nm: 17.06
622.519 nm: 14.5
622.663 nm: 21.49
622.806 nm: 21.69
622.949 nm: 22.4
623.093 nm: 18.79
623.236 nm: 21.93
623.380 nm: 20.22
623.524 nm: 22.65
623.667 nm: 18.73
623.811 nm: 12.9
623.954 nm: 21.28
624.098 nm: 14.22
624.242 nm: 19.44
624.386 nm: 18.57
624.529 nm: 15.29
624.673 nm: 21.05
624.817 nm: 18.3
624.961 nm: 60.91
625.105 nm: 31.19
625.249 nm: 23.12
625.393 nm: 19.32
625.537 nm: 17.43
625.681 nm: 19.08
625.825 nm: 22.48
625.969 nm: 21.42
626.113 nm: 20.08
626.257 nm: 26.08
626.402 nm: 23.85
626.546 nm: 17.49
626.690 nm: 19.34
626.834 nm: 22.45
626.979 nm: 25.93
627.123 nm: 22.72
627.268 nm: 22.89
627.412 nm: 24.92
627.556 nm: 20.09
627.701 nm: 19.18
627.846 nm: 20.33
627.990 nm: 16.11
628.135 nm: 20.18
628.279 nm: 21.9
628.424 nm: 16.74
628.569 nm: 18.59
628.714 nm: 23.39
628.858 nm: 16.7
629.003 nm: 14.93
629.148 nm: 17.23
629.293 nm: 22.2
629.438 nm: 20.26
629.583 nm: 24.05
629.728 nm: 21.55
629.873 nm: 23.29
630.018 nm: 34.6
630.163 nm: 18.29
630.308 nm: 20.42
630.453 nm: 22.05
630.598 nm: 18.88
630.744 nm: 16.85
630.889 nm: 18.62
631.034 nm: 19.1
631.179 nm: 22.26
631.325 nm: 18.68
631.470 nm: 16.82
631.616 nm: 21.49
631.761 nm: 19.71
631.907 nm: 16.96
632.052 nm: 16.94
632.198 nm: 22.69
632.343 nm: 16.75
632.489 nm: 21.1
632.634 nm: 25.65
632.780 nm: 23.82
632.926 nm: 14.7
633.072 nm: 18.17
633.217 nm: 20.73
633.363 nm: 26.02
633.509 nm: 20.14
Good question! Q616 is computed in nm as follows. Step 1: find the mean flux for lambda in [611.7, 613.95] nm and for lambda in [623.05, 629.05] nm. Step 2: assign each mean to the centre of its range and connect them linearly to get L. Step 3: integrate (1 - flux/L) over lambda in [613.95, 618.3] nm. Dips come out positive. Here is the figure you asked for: 0.40 nm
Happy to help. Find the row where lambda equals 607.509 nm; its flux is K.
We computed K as 20.8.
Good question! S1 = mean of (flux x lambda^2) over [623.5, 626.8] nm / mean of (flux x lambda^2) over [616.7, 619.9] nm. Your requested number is 1.1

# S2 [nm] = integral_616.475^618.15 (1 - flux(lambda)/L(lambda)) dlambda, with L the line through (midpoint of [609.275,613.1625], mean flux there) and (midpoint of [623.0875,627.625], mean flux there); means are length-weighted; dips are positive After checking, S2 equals 0.32 nm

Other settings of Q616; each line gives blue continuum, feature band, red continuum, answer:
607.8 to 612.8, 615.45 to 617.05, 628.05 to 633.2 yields 0.12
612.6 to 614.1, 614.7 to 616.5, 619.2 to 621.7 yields 0.15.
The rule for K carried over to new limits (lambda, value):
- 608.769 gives 20.76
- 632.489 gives 21.1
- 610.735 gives 20.78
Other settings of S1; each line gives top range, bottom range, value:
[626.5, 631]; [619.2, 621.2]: 0.94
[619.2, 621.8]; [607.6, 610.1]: 1.13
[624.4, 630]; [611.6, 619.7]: 1.11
